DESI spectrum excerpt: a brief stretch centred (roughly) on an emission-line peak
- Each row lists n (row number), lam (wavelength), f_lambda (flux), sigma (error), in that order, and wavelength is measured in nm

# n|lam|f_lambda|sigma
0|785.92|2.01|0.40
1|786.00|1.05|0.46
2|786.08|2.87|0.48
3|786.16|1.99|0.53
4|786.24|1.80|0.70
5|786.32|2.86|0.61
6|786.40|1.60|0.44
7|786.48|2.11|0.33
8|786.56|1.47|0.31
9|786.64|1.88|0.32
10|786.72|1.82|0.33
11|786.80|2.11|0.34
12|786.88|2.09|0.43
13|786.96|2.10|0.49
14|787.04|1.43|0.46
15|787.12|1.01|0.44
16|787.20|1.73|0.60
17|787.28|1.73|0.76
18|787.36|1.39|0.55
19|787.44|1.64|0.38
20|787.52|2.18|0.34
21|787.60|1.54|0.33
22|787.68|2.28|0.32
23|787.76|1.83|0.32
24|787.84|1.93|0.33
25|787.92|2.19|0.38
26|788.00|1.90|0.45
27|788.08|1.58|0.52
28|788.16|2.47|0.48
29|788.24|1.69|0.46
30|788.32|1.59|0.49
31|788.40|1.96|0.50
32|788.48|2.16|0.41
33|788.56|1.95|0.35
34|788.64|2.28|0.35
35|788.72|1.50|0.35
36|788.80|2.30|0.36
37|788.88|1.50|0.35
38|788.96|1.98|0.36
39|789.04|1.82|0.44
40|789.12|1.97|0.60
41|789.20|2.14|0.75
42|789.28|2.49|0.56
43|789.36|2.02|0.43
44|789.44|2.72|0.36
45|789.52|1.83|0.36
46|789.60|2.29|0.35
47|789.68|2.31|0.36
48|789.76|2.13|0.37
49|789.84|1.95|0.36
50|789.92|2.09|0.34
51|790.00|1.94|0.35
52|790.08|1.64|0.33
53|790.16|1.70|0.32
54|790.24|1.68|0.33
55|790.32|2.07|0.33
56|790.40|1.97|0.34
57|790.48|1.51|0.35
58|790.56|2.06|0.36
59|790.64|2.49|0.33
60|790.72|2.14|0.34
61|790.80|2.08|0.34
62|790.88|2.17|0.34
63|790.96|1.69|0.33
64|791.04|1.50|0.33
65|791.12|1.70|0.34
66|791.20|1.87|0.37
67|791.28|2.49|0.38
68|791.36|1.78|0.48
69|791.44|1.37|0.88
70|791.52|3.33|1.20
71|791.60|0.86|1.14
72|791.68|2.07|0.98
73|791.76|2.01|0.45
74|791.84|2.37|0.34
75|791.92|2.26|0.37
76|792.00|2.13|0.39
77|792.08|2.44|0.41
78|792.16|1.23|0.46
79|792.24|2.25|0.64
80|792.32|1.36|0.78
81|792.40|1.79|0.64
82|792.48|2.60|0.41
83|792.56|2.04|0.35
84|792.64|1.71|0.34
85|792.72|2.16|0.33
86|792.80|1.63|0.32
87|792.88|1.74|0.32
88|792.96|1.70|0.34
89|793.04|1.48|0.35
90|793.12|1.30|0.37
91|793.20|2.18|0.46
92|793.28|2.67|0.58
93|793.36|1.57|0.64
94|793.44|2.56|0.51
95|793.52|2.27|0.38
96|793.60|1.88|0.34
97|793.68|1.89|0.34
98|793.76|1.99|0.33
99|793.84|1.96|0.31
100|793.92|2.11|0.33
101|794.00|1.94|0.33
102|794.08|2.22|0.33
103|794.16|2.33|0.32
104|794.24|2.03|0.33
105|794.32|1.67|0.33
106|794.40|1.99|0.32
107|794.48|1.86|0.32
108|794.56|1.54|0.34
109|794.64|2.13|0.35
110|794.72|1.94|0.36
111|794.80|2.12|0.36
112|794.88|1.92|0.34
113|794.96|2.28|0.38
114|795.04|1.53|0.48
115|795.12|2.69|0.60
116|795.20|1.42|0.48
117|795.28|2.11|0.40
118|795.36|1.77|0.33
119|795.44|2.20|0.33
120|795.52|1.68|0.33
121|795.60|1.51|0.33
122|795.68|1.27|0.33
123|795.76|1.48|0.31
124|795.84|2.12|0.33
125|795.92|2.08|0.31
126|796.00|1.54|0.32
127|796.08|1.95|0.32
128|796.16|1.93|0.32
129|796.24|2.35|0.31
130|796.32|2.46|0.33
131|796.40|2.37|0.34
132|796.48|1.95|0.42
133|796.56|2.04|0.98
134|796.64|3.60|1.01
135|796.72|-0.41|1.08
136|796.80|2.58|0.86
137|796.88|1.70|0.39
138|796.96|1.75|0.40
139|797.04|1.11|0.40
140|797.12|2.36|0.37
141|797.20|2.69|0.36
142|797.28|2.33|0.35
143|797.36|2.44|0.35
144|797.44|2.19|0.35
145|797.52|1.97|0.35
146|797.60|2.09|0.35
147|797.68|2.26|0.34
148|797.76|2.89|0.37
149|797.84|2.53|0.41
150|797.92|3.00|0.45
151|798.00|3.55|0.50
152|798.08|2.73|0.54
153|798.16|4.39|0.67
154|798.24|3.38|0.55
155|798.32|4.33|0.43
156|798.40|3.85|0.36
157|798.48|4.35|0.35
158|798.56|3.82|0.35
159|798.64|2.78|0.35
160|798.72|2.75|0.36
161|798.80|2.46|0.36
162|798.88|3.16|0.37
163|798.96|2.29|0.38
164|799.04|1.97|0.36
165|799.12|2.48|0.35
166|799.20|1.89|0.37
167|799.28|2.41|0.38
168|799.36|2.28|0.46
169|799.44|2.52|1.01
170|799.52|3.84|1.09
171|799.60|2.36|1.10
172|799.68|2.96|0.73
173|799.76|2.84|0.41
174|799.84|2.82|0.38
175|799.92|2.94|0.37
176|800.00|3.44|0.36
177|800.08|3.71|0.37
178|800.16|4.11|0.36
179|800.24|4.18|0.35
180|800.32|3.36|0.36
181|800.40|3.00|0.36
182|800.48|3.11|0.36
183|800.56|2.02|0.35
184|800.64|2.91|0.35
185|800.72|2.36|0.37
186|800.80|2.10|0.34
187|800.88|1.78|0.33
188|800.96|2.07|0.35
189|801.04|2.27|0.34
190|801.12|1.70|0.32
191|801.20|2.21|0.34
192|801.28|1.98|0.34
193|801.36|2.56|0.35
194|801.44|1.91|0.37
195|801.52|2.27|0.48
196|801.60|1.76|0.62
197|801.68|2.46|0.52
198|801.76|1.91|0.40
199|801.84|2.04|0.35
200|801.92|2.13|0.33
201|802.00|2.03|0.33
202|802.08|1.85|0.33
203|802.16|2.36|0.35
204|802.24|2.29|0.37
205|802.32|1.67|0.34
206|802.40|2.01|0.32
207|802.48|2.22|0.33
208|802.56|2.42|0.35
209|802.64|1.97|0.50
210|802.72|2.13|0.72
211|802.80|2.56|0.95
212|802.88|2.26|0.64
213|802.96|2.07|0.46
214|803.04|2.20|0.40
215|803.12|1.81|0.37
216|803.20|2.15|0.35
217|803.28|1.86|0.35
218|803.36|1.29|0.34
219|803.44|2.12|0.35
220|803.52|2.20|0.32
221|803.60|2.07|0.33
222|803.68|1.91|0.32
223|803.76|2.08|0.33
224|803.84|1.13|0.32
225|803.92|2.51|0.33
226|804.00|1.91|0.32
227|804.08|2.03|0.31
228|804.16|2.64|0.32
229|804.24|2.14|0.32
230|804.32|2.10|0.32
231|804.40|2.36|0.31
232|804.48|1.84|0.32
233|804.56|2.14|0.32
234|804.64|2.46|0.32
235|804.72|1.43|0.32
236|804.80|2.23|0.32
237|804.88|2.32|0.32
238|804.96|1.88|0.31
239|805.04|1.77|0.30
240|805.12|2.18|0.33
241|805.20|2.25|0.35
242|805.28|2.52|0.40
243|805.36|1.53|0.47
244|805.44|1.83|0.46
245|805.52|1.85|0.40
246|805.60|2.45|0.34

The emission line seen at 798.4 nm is [S II] 6716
